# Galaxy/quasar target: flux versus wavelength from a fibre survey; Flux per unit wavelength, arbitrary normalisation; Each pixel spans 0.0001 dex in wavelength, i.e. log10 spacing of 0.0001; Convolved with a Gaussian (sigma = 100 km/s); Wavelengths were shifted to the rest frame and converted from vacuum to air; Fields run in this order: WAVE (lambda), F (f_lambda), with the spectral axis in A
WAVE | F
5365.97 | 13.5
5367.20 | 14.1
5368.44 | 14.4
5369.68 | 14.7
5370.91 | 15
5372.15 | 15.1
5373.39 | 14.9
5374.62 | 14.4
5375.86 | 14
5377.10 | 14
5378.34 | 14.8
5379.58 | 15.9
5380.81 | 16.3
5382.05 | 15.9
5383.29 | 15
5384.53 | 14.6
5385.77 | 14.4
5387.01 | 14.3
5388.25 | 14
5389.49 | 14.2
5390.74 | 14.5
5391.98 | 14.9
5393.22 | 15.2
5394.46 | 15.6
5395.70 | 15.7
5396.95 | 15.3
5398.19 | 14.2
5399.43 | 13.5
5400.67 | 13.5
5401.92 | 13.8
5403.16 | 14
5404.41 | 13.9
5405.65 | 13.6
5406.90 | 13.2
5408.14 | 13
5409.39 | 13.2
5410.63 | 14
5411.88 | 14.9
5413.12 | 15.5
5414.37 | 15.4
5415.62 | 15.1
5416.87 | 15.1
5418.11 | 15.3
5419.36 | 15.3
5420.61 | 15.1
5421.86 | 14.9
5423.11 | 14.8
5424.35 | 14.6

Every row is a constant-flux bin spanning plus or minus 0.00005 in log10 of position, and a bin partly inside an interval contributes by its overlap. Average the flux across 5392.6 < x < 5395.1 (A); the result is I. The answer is 15.4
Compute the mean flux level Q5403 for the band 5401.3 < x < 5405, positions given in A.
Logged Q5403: 13.9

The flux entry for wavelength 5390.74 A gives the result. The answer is 14.5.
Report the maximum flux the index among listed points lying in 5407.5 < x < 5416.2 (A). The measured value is 15.5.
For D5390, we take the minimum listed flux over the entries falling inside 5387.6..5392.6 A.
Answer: 14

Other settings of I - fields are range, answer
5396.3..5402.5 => 14.1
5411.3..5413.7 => 15.2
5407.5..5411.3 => 13.4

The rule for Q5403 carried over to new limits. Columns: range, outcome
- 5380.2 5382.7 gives 16.1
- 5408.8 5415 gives 14.6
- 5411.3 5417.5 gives 15.2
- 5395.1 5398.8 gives 15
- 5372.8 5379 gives 14.4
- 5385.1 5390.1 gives 14.2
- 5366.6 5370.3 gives 14.4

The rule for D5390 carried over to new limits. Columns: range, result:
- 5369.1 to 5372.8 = 14.7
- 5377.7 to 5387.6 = 14.3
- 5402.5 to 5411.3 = 13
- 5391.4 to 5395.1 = 14.9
